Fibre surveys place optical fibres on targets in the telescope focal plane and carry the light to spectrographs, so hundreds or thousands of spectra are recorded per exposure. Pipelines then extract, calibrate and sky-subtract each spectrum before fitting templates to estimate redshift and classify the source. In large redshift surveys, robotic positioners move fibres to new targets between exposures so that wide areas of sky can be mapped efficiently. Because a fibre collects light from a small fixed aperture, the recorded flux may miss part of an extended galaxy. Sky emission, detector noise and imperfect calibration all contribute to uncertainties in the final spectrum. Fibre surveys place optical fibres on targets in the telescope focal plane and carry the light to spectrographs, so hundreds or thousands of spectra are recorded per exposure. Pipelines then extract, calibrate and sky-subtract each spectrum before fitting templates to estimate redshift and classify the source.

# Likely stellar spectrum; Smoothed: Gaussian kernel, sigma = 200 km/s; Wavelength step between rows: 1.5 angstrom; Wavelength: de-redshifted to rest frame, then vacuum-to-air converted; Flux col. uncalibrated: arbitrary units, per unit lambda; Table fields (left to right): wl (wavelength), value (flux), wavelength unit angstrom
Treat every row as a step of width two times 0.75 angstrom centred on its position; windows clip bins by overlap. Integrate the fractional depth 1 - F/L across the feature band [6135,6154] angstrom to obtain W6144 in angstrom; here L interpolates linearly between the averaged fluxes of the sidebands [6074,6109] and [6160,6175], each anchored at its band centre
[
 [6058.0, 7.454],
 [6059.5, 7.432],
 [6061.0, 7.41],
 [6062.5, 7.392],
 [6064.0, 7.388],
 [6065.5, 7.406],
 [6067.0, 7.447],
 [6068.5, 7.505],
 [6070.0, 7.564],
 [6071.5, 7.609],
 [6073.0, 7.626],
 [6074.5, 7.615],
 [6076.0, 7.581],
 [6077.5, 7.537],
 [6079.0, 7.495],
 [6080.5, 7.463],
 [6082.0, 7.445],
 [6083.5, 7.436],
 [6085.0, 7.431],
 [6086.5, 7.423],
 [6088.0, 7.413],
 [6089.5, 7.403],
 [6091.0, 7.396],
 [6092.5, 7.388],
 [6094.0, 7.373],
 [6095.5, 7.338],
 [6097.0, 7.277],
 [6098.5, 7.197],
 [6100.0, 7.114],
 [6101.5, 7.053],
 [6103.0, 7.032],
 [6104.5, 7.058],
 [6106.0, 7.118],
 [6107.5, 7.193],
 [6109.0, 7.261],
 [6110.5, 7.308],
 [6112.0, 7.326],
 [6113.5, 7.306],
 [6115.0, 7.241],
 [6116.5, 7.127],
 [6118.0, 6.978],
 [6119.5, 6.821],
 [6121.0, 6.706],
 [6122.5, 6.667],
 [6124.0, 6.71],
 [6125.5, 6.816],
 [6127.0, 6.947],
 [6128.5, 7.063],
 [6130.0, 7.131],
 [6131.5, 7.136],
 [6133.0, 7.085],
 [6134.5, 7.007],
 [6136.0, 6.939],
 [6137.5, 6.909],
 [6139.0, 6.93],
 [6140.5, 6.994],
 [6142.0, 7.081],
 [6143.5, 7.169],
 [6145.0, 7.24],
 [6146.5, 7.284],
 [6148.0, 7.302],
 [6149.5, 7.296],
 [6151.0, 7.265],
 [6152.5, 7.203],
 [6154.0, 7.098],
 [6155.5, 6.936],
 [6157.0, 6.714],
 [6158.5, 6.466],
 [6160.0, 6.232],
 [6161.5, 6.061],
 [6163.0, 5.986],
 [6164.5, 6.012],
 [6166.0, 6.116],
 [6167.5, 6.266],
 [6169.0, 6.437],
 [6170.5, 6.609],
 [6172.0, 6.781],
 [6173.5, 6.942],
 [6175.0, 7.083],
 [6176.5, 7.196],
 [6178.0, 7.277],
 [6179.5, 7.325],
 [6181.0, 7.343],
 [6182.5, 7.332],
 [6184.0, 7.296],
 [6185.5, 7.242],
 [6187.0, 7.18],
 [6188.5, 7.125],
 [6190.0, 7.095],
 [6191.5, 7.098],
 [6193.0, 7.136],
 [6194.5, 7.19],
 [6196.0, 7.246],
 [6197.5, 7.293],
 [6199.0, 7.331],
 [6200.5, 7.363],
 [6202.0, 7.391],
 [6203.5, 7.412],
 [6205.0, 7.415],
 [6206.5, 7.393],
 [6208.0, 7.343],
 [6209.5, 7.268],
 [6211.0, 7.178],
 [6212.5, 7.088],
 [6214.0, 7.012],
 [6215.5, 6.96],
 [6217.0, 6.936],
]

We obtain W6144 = -1.3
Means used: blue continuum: 7.33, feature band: 7.13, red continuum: 6.39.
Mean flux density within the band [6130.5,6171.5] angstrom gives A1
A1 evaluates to 6.81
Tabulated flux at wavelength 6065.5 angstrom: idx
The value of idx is 7.406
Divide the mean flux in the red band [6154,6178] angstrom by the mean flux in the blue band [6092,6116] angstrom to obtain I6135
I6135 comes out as 0.91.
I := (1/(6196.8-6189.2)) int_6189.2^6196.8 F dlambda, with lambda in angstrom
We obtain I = 7.15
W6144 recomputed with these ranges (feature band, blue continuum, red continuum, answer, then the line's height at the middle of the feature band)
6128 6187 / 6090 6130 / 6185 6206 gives 2.2 angstrom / 7.19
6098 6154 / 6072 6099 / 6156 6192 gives 0.5 angstrom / 7.15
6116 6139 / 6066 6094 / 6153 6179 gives 0.2 angstrom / 7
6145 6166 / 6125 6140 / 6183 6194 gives 0.9 angstrom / 7.07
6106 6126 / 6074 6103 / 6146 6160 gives 0.5 angstrom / 7.22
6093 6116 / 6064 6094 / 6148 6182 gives 0.2 angstrom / 7.27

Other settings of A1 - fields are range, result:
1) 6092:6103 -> 7.23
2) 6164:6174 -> 6.45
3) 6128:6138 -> 7.04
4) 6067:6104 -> 7.4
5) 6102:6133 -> 7.05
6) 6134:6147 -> 7.06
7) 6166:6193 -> 7.01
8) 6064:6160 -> 7.19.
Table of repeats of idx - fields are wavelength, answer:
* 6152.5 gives 7.203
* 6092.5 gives 7.388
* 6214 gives 7.012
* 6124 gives 6.71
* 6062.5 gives 7.392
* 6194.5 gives 7.19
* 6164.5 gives 6.012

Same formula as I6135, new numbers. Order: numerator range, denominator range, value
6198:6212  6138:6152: 1.02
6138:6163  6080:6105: 0.95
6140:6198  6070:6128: 0.96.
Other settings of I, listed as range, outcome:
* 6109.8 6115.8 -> 7.29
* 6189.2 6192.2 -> 7.1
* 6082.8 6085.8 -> 7.43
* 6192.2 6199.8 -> 7.24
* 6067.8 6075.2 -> 7.58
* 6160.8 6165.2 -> 6.02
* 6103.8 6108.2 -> 7.12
